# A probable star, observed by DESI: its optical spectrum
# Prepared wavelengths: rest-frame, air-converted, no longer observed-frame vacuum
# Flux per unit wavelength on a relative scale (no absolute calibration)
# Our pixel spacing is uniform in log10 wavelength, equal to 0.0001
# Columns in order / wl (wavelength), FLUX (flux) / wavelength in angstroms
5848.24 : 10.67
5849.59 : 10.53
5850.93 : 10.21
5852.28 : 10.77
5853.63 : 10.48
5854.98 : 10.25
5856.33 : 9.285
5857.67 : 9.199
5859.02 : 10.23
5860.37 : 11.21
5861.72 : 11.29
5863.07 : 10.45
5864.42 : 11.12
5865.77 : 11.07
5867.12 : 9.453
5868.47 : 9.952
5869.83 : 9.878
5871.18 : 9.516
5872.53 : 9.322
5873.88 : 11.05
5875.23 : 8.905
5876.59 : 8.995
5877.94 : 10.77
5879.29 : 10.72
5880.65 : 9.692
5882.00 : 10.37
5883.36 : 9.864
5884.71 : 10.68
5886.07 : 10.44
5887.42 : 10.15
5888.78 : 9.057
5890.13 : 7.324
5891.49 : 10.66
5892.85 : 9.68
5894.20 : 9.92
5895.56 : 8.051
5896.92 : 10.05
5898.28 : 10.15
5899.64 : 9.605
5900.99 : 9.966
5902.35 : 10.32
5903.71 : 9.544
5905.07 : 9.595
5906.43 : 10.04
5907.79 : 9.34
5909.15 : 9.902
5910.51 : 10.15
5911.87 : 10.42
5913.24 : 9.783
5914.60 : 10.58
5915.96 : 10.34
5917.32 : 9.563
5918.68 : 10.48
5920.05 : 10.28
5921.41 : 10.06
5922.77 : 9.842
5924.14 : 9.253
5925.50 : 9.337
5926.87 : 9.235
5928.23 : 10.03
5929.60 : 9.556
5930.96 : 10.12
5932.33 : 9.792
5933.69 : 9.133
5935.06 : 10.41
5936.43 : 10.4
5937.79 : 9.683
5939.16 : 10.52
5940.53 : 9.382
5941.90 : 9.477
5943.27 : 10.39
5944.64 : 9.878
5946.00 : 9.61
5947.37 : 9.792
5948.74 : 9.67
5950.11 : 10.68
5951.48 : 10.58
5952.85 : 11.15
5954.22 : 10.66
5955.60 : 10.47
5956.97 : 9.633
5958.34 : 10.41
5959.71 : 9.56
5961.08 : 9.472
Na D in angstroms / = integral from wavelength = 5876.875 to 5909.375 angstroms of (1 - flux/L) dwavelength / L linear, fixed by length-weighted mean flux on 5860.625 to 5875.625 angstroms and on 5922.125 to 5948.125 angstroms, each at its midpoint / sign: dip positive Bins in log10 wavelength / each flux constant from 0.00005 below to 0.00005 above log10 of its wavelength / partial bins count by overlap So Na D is 0.8 angstroms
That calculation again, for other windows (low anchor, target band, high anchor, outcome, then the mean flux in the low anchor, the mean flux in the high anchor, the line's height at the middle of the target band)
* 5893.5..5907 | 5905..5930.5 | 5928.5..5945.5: -0.22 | 9.72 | 9.9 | 9.81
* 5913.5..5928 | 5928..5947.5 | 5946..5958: 0.45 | 9.9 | 10.3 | 10.1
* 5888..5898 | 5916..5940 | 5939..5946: -0.46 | 9.29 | 9.86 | 9.69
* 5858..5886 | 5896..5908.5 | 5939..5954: 0.44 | 10.2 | 10.1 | 10.2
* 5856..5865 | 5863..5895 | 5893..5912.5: 0.67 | 10.4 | 9.79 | 10.2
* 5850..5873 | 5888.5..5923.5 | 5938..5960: 1.26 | 10.2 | 10.1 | 10.2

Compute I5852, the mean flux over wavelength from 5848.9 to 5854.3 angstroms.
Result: 10.5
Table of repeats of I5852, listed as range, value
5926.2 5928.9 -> 9.65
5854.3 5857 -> 9.77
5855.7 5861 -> 9.99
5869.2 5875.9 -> 9.75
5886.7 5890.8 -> 8.88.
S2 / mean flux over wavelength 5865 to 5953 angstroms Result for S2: 9.9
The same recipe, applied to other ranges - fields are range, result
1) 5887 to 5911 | 9.63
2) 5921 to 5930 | 9.6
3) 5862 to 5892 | 9.99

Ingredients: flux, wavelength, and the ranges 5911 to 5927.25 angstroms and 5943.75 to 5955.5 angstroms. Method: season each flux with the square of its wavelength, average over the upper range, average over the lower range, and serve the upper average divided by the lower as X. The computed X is 1.04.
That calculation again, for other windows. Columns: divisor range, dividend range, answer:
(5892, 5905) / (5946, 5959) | 1.08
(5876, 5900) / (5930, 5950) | 1.03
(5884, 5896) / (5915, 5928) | 1.04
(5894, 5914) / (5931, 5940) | 1.03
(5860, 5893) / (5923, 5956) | 1.01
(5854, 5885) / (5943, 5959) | 1.04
